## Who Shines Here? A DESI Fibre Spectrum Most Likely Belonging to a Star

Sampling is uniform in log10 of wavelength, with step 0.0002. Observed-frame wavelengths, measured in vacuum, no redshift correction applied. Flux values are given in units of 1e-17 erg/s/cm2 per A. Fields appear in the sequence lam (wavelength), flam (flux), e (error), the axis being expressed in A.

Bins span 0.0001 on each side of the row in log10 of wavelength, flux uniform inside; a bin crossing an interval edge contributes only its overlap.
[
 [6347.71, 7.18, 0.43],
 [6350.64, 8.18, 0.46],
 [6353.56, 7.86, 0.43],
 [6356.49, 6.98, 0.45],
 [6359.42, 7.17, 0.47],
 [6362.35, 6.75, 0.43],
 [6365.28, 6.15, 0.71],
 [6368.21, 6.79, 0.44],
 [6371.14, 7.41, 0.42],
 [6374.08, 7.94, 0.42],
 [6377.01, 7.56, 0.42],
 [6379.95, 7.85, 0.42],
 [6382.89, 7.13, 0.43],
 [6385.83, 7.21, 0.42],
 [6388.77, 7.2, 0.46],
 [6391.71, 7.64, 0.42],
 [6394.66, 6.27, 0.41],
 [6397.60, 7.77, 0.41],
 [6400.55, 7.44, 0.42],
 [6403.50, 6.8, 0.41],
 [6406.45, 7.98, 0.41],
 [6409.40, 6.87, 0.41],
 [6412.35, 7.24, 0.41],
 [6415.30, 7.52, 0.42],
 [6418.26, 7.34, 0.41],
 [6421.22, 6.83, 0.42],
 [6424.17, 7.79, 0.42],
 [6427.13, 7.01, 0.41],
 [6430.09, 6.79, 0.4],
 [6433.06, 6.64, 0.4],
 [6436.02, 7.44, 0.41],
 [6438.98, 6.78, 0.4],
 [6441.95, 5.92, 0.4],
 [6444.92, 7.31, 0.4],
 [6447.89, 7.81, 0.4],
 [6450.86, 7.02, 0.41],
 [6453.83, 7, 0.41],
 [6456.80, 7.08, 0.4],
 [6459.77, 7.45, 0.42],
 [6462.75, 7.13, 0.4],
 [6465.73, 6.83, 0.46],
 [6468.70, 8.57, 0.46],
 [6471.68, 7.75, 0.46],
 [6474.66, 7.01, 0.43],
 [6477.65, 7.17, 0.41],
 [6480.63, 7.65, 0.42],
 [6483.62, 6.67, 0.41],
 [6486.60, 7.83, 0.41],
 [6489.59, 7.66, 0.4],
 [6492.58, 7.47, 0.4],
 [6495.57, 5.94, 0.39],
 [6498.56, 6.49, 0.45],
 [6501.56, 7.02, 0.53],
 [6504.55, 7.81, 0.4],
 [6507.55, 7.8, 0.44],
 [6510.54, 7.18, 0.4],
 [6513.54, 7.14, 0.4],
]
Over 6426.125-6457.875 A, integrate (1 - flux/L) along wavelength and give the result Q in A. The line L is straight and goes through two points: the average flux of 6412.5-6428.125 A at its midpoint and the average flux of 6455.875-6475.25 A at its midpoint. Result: 1.7 A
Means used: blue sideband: 7.3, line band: 6.98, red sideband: 7.43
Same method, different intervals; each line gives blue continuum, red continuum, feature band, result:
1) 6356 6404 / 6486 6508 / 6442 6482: -0.65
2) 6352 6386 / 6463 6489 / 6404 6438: 0.59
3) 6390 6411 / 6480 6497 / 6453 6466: 0.14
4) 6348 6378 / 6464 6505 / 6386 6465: 1.22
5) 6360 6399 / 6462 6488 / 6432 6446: 1.00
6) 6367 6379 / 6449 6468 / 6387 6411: 0.40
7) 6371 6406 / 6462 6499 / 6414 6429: 0.10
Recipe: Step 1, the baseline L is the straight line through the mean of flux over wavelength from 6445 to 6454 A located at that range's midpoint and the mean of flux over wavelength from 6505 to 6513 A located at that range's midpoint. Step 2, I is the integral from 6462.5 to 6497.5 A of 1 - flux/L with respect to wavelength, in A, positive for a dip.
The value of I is 0.5 A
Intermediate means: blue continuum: 7.32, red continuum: 7.49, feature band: 7.3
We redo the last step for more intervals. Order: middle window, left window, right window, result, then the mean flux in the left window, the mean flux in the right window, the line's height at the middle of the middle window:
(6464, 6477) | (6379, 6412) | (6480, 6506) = -0.6 A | 7.28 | 7.15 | 7.18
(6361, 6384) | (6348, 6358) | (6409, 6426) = 0.9 A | 7.61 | 7.29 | 7.51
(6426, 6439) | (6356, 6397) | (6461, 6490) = 0.6 A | 7.16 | 7.42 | 7.31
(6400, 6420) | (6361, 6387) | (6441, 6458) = -0.5 A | 7.2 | 7.06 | 7.13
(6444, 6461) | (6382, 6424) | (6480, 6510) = -0.1 A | 7.25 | 7.22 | 7.23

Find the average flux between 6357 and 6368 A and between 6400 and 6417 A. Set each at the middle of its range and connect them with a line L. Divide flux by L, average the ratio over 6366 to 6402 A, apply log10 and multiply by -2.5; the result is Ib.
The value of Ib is -0.05 mag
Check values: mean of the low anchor 6.73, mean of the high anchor 7.3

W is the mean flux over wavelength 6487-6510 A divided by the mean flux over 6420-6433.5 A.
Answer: 1.02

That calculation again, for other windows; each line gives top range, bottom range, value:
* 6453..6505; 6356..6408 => 1.00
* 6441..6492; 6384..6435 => 1.01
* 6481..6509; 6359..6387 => 1.00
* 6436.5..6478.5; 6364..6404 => 1.00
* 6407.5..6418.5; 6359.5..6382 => 1.01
